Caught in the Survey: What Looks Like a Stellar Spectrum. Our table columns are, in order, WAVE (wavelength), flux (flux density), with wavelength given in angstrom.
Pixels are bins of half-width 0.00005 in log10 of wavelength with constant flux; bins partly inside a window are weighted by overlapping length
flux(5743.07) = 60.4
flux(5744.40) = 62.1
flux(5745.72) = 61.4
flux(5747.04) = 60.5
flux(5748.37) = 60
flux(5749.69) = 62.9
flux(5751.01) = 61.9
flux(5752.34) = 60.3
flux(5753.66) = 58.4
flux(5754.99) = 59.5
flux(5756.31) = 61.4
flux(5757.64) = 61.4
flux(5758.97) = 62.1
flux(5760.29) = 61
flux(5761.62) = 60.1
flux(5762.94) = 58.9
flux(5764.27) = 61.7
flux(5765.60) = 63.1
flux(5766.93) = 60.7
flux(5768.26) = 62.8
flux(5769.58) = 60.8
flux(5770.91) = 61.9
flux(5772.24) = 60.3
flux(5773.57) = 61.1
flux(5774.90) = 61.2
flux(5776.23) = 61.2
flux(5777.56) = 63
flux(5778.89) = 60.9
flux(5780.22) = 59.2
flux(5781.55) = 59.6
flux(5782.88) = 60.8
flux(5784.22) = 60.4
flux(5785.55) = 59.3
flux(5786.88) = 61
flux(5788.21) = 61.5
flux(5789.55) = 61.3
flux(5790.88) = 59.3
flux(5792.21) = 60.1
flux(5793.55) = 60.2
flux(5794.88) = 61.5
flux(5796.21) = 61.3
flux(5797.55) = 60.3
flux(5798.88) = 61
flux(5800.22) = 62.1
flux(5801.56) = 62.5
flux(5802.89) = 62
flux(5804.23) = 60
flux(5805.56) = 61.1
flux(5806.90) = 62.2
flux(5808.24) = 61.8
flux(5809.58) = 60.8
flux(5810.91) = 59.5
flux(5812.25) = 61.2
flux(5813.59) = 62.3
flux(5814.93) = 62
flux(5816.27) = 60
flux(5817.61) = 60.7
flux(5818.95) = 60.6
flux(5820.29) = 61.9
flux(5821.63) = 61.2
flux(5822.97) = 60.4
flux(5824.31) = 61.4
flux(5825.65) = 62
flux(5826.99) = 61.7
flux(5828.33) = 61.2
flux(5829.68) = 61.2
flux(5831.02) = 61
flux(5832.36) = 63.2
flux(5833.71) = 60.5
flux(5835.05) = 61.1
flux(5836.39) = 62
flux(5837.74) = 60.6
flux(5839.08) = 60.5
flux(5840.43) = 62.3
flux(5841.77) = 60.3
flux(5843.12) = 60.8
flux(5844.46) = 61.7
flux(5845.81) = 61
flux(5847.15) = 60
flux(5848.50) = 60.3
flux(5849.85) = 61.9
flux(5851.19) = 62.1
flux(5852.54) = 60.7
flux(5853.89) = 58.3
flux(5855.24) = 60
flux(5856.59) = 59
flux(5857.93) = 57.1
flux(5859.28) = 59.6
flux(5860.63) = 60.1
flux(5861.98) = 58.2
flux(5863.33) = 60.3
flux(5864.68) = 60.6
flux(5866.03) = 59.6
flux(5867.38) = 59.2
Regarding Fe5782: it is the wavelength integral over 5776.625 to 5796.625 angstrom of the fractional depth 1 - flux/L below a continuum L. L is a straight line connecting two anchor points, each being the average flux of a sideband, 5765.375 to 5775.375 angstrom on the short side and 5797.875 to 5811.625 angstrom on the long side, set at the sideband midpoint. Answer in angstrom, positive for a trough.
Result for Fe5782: 0.2 angstrom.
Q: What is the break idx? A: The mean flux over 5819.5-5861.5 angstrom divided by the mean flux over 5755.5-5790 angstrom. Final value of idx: 1.00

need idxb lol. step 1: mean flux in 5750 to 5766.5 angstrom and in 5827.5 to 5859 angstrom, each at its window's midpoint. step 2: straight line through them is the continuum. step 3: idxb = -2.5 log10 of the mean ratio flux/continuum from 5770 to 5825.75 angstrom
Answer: 0.00 mag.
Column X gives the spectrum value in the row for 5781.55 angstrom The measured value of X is 59.6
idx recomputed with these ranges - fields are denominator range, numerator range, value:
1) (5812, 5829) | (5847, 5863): 0.98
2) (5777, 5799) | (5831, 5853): 1.01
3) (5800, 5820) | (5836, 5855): 0.99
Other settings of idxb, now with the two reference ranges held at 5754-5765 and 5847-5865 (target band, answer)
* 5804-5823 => -0.016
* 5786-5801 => -0.008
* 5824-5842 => -0.024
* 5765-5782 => -0.012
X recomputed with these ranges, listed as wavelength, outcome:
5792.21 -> 60.1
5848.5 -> 60.3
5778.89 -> 60.9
